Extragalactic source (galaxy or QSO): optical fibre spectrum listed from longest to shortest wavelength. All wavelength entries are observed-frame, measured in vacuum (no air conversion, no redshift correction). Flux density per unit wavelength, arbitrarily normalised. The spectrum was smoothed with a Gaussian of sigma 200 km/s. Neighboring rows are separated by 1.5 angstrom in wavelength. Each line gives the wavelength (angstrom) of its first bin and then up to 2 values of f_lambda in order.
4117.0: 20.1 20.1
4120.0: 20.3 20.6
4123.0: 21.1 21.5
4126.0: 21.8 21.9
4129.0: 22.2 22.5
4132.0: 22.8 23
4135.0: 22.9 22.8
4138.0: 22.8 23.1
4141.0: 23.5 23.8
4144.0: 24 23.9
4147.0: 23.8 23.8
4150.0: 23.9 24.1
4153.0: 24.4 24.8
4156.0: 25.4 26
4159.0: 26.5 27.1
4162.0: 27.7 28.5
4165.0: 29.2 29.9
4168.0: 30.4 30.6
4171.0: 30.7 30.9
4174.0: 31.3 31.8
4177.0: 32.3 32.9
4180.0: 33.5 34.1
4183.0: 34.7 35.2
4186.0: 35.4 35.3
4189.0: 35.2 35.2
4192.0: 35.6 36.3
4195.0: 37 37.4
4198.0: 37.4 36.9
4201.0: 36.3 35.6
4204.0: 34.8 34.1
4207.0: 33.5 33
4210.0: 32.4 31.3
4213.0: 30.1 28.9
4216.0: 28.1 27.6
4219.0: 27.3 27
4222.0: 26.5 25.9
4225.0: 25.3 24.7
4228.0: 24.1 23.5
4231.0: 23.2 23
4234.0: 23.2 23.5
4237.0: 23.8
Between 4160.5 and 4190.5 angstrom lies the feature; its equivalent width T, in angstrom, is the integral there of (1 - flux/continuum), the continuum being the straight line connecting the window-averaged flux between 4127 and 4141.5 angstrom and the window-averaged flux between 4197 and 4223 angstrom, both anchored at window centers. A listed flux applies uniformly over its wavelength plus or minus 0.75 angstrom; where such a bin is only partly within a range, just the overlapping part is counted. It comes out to -4.7 angstrom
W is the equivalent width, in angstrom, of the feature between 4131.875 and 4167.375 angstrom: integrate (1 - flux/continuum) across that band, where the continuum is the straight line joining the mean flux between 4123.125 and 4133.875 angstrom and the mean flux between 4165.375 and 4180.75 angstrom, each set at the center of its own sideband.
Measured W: 2.1 angstrom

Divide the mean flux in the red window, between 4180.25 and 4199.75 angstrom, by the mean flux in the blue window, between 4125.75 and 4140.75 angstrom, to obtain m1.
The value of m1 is 1.58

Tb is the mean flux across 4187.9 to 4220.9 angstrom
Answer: 33.3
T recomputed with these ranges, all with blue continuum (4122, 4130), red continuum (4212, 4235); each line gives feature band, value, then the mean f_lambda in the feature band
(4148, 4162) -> -1.41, 25.3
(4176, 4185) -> -3.60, 33.7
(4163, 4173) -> -2.78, 30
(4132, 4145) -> -0.58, 23.2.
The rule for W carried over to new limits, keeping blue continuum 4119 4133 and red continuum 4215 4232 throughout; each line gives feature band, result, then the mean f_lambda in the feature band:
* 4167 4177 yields -3.2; 31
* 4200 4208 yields -3.2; 34.9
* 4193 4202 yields -4.5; 36.9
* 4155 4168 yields -2.5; 27.6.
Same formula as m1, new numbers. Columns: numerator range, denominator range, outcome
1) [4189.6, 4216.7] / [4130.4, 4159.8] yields 1.43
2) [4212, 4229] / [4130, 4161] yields 1.12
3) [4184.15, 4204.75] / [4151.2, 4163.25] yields 1.39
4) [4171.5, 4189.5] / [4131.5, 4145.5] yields 1.44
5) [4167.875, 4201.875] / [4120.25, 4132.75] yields 1.58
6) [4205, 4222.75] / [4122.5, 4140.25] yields 1.34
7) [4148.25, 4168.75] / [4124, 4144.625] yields 1.17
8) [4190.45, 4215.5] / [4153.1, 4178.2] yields 1.19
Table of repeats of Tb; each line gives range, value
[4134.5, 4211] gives 30.3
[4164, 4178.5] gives 30.9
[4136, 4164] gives 24.7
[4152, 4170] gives 27.5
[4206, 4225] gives 29.2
